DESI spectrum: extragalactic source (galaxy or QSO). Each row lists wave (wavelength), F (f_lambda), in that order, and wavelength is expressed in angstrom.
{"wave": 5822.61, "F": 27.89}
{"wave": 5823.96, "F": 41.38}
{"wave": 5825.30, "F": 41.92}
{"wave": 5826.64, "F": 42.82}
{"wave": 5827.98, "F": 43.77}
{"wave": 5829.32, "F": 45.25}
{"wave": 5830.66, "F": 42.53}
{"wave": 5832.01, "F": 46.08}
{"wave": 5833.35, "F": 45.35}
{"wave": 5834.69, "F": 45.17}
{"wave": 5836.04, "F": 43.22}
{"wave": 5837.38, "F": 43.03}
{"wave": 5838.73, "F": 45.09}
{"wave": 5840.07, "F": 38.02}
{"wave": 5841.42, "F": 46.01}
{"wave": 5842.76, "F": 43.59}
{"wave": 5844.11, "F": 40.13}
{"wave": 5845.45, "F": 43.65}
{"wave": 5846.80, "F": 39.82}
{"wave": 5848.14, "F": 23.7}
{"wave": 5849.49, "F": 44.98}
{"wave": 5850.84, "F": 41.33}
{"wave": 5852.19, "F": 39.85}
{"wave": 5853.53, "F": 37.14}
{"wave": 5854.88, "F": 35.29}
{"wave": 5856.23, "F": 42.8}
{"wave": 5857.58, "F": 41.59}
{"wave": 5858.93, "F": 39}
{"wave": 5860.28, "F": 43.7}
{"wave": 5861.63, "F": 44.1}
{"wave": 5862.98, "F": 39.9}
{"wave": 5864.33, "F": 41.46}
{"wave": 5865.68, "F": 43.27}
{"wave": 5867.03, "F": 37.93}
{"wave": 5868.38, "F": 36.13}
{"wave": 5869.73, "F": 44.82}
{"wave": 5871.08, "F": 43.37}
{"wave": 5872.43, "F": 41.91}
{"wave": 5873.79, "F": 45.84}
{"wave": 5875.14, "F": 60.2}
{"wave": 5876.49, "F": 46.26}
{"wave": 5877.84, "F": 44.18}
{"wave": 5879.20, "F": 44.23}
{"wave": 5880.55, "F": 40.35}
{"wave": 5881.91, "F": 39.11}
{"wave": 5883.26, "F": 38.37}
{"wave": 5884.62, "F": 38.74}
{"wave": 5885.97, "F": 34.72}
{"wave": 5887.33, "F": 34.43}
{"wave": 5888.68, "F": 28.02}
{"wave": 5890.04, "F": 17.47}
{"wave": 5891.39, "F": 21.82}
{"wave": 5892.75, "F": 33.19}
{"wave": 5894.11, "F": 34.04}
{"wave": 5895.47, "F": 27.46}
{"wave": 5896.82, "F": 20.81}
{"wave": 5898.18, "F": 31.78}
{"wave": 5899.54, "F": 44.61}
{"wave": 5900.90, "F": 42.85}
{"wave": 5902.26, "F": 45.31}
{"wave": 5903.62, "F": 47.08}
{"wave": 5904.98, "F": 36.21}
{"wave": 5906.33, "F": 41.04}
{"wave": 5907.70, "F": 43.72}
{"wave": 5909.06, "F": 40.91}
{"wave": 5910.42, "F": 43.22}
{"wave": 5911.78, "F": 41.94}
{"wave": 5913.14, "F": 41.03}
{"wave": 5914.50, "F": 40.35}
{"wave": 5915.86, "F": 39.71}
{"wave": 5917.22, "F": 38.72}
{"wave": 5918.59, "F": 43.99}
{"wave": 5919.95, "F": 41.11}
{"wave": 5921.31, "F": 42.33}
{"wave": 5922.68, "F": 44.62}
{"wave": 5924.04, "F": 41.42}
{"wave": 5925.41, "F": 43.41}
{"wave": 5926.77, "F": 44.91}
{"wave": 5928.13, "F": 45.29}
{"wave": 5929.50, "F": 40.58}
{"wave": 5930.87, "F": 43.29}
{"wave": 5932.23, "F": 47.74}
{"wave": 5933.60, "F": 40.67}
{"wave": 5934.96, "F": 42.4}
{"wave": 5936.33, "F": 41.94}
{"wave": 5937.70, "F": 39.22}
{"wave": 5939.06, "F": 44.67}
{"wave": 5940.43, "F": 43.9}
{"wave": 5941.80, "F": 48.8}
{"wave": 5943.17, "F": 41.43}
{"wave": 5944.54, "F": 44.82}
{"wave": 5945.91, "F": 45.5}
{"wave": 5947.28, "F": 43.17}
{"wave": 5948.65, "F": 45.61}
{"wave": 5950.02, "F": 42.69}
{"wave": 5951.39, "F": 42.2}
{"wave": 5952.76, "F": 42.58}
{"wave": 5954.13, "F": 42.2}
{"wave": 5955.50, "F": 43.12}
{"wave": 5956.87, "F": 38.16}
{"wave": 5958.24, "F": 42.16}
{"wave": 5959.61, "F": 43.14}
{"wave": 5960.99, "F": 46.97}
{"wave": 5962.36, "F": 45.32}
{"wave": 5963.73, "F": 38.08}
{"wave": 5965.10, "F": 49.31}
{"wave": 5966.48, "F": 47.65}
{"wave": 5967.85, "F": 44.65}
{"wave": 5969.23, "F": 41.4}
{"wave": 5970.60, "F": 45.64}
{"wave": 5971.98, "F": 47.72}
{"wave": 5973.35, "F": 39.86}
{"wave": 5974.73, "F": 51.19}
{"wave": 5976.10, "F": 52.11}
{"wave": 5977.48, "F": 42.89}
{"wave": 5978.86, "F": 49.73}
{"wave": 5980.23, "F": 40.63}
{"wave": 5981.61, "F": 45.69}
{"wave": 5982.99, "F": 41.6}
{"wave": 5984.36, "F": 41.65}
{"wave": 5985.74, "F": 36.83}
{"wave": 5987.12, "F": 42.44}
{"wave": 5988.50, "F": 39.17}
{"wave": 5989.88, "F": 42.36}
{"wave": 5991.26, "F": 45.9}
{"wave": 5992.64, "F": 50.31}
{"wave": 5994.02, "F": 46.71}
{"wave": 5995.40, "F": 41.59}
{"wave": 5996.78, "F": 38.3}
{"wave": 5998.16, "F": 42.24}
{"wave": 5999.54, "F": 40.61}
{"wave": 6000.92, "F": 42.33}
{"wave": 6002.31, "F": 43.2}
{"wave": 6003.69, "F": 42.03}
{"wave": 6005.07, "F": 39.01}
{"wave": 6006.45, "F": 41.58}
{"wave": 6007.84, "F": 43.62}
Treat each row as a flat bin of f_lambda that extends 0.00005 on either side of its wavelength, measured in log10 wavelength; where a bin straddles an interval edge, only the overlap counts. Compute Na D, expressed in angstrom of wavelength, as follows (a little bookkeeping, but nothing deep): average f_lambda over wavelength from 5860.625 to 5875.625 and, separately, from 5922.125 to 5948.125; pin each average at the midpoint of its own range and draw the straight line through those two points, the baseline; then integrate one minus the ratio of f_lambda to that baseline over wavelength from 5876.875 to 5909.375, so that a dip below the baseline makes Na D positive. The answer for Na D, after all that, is 5.3 angstrom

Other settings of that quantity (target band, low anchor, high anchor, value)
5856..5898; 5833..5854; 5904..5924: 3.16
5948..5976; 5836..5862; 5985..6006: -1.54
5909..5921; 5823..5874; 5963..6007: 0.36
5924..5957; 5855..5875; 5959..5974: 0.46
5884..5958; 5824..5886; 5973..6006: 4.54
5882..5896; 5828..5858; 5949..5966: 3.64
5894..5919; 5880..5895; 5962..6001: -3.10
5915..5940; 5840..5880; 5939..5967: 0.43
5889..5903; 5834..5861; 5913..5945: 3.37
